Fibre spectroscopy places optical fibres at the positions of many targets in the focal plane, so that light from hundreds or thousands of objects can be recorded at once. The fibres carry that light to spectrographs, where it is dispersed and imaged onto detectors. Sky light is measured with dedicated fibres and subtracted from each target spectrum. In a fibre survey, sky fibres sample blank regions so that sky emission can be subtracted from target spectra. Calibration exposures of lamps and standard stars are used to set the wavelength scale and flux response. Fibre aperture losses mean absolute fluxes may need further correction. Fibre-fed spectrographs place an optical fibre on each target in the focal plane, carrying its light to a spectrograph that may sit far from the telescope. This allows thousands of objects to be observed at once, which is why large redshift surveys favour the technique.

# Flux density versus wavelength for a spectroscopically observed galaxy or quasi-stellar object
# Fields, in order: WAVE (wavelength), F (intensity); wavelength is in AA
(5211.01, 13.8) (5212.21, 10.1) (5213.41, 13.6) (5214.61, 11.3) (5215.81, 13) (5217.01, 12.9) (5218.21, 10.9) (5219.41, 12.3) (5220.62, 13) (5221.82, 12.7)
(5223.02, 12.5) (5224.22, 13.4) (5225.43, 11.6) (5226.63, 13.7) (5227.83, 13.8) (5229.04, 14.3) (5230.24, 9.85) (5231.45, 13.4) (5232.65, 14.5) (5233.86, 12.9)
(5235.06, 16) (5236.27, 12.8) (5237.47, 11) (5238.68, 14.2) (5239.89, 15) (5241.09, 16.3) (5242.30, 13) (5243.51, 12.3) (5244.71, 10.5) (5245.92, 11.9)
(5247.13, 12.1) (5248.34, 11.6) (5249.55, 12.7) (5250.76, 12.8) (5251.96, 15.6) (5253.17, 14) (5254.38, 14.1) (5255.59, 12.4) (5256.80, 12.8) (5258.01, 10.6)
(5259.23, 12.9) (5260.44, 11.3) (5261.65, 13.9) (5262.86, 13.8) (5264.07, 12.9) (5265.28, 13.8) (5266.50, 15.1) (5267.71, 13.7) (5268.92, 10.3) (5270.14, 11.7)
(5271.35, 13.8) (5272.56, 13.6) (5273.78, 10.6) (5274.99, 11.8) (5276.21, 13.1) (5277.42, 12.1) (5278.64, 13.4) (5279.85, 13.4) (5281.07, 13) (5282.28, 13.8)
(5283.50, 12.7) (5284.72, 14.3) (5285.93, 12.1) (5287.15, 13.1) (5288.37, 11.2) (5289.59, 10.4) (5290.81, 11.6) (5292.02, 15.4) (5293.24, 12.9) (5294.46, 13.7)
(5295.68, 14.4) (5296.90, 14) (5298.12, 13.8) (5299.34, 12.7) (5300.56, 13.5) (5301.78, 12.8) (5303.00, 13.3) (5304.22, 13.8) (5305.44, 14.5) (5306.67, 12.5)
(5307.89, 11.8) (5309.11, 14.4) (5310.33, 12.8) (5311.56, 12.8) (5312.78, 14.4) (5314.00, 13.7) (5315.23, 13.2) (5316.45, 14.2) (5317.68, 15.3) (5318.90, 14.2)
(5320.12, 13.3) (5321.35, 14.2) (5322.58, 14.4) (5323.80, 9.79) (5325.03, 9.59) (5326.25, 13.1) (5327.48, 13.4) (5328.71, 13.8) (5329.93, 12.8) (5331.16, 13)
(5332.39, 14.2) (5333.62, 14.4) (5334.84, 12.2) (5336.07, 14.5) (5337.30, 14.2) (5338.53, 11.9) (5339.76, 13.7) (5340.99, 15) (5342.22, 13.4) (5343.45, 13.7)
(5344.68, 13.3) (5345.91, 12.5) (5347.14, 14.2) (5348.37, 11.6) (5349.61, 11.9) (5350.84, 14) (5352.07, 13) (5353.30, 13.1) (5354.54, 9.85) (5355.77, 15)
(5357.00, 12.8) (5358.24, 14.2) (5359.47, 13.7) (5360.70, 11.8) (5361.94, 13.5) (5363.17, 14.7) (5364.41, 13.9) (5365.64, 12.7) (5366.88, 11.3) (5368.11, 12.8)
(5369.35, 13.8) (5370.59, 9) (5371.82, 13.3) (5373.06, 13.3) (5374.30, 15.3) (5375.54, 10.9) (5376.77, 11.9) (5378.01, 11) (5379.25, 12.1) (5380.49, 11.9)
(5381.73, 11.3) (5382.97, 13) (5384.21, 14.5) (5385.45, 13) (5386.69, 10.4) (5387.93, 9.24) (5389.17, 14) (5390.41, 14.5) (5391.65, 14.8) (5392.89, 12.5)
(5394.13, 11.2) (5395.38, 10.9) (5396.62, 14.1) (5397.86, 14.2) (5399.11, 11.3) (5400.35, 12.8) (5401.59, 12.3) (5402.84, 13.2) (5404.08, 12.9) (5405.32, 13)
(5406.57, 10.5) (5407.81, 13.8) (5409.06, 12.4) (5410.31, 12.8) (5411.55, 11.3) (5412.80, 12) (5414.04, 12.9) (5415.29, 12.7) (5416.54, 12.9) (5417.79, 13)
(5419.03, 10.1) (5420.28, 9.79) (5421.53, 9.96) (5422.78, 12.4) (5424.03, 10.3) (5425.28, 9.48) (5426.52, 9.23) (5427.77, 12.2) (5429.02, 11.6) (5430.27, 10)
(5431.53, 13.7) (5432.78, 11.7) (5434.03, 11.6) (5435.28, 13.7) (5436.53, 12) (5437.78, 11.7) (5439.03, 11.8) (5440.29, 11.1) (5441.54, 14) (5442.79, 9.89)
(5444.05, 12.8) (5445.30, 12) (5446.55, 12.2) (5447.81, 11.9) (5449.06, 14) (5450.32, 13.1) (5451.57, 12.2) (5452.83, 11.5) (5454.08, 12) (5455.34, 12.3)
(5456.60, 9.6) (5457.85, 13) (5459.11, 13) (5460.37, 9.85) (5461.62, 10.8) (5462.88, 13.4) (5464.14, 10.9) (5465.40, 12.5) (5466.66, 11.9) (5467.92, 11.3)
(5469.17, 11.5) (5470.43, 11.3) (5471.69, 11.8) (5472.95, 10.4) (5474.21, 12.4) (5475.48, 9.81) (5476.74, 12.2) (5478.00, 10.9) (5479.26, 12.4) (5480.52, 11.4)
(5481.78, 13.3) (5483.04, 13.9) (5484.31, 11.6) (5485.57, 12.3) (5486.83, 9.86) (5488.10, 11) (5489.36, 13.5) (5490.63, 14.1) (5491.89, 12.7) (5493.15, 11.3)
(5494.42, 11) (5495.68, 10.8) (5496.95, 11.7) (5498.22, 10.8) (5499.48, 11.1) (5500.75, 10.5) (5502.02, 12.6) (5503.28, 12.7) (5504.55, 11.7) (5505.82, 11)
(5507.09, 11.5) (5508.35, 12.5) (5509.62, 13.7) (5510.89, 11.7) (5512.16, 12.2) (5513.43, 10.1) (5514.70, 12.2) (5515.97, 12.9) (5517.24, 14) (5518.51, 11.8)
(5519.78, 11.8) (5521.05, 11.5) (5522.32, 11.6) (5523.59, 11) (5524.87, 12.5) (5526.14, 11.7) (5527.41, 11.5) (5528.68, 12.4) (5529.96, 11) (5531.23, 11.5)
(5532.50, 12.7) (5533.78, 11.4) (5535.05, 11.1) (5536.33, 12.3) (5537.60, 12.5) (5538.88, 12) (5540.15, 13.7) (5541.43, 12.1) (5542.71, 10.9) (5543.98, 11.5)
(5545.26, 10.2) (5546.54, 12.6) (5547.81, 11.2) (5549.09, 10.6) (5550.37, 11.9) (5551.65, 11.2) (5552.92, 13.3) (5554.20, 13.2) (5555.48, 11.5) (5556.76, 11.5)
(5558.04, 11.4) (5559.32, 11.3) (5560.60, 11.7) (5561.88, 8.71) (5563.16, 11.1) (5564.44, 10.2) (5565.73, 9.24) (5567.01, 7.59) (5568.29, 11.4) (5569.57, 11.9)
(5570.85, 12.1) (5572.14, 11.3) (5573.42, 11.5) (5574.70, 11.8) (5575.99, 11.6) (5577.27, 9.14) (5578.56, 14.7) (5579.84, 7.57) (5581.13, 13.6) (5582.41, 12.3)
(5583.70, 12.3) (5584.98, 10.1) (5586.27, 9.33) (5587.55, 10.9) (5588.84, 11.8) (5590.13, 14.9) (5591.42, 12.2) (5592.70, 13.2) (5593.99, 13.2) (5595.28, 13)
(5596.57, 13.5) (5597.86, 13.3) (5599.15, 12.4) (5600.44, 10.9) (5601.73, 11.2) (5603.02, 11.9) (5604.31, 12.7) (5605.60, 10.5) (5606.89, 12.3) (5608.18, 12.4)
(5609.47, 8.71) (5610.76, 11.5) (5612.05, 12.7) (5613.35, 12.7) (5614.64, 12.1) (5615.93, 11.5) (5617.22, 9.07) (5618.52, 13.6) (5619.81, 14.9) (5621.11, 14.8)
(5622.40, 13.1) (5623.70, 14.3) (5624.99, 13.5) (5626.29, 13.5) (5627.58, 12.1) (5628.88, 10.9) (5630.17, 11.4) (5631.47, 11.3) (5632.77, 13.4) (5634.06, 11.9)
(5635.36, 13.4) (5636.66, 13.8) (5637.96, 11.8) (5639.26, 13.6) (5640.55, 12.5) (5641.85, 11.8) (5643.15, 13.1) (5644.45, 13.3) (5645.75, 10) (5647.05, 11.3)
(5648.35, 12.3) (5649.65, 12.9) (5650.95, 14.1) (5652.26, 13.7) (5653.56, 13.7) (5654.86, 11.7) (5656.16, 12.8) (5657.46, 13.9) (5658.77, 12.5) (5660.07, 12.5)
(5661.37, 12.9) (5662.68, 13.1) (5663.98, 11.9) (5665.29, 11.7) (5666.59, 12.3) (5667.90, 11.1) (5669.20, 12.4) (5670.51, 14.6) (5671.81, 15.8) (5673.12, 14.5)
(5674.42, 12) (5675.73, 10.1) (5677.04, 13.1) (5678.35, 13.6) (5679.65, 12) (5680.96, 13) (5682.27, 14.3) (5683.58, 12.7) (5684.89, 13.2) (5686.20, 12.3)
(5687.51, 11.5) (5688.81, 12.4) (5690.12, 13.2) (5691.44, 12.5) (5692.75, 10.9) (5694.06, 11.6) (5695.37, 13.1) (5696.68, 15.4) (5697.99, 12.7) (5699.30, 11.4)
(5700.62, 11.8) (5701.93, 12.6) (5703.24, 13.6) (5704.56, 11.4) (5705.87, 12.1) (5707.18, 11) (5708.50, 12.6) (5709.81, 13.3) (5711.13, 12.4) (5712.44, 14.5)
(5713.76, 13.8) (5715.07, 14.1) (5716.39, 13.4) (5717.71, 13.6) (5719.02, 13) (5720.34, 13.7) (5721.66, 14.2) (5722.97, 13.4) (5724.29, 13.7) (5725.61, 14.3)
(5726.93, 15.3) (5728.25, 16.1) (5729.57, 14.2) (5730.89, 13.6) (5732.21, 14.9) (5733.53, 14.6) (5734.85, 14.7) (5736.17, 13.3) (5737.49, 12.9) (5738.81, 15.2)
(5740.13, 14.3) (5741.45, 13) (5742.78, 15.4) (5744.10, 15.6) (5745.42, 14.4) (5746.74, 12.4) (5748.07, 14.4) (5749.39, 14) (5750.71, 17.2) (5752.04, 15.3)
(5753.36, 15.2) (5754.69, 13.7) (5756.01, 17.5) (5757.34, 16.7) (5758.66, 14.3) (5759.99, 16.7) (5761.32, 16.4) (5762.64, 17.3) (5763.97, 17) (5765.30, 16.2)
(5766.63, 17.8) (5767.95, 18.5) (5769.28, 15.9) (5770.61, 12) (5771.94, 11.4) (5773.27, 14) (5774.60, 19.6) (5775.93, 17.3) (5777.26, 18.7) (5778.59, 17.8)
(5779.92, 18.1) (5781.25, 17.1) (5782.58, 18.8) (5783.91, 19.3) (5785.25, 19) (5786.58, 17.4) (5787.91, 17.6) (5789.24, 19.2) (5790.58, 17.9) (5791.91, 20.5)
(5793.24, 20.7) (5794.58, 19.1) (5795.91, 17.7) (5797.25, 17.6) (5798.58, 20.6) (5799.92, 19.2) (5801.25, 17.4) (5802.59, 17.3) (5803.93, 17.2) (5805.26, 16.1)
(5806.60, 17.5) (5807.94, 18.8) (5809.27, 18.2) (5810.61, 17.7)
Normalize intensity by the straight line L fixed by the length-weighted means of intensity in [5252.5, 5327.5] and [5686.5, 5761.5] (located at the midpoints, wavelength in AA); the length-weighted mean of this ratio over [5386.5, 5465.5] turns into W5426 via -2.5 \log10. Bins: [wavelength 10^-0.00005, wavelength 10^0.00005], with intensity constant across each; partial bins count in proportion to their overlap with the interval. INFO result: 0.11 mag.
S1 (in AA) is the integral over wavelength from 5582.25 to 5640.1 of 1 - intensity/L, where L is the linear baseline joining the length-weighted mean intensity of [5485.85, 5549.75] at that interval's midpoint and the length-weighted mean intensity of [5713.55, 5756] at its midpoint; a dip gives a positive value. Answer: 2.63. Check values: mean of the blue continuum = 11.8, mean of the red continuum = 14.3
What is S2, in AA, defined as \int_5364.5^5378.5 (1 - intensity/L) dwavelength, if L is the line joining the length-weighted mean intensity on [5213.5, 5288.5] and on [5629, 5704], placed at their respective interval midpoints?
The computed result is 0.5 AA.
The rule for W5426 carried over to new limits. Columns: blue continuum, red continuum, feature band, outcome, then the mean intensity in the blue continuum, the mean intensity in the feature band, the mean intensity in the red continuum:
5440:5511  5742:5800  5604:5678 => 0.168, 11.9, 12.5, 16.8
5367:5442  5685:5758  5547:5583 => 0.152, 12.1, 11.2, 13.7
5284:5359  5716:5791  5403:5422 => 0.141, 13.2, 12.1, 15.6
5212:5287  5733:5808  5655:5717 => 0.245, 12.9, 12.7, 16.6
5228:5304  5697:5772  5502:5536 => 0.152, 13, 11.9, 14.3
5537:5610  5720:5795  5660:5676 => 0.088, 11.6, 12.8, 15.9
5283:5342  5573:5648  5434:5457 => 0.059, 13.3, 12.1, 12.2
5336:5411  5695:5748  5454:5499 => 0.115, 12.8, 11.7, 13.6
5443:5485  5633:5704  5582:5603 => 0.023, 11.9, 12.1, 12.7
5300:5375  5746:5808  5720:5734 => 0.156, 13.2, 14.4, 17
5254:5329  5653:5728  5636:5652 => 0.032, 13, 12.6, 12.9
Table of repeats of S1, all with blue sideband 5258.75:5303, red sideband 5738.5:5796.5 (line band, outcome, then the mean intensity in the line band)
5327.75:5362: 0.5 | 13.3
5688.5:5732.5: 7.9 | 13.2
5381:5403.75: 1.9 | 12.6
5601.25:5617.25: 4.0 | 11.6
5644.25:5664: 3.8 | 12.7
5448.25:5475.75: 4.8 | 11.8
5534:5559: 5.2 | 11.8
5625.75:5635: 2.1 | 12.1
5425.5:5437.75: 2.1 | 11.7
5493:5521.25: 5.5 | 11.8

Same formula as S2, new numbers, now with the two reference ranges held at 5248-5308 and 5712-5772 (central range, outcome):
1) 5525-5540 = 2.2 AA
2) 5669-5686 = 1.6 AA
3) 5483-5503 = 3.0 AA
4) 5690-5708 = 2.8 AA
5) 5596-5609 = 2.0 AA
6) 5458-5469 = 1.6 AA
